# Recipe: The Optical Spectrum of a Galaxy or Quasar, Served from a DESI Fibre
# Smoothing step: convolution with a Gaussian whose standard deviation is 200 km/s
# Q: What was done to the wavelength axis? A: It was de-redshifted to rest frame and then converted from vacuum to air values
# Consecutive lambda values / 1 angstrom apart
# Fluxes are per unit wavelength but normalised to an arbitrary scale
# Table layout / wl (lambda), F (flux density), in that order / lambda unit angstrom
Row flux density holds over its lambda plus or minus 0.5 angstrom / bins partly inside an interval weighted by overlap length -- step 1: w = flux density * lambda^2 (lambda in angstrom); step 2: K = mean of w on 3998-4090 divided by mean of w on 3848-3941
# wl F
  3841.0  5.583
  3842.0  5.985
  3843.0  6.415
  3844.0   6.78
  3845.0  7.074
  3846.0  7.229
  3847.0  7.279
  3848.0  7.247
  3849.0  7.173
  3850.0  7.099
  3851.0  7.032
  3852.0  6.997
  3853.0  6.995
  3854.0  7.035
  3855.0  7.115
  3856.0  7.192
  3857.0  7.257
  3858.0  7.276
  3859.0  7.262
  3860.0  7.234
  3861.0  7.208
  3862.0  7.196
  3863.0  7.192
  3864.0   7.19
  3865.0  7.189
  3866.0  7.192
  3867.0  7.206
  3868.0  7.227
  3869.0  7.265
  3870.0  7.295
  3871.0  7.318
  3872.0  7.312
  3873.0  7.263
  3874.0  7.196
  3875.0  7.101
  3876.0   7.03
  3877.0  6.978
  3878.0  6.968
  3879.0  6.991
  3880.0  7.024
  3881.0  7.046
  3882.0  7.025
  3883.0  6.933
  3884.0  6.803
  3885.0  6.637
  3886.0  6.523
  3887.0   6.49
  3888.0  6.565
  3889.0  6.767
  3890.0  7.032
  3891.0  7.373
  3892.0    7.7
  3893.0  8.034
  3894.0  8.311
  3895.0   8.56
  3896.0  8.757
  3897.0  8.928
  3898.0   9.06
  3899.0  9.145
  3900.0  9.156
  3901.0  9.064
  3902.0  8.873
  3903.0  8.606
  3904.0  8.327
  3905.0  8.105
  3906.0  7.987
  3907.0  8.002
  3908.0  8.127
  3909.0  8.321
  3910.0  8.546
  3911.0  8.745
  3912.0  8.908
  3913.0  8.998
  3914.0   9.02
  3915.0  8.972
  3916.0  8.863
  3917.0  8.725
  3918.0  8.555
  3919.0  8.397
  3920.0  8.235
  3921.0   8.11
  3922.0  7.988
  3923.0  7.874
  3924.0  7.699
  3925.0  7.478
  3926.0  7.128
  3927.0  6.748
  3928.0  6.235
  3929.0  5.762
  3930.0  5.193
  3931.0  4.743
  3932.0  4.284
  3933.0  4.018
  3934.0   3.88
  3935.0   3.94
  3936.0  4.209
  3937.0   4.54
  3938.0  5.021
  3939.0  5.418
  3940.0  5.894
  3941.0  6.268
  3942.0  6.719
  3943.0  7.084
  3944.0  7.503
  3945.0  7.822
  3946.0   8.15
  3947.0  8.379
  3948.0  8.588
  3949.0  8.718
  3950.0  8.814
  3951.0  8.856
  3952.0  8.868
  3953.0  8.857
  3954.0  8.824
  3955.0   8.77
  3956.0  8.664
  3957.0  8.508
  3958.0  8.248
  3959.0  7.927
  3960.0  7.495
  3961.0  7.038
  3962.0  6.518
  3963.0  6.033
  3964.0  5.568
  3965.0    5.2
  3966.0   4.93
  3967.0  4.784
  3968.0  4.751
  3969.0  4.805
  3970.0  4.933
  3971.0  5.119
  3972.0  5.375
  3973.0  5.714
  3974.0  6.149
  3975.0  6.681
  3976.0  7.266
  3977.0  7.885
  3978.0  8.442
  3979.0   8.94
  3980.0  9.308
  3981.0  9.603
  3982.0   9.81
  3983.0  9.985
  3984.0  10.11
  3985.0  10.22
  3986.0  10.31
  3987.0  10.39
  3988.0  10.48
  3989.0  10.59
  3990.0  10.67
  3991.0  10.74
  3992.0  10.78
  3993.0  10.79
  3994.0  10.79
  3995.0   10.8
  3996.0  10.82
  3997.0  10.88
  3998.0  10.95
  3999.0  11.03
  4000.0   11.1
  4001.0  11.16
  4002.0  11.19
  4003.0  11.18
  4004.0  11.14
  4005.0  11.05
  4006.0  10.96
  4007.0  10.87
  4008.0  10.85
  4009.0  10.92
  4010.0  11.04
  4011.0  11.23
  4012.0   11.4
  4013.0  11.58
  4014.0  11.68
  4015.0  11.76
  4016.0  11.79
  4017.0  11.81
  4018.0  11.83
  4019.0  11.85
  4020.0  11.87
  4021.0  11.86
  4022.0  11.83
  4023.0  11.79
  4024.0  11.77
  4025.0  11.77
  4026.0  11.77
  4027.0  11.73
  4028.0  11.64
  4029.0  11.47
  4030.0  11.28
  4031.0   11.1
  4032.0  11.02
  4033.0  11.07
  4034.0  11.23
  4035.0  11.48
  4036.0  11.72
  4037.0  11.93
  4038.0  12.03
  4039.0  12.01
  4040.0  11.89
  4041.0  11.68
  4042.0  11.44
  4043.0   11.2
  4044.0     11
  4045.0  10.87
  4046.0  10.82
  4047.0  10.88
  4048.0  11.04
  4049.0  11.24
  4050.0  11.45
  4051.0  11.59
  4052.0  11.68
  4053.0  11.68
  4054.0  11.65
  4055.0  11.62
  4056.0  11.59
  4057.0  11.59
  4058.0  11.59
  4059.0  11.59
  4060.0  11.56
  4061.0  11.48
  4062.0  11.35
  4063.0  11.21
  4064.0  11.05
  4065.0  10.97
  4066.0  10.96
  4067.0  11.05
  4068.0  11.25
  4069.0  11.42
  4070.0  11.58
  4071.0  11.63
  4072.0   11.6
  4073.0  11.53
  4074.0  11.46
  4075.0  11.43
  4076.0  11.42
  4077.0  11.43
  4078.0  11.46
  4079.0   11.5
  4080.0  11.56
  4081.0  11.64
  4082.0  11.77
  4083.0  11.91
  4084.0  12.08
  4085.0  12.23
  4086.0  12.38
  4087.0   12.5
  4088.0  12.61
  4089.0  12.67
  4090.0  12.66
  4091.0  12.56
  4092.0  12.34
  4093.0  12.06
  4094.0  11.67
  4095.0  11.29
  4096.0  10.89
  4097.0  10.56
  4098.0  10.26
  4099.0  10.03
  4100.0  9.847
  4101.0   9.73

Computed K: 1.7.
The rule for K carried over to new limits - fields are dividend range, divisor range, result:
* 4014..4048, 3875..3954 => 1.65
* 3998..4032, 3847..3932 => 1.61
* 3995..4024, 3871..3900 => 1.62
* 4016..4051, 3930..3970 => 1.82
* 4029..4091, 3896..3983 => 1.67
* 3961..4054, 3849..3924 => 1.40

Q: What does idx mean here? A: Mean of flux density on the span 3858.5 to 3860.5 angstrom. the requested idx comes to 7.25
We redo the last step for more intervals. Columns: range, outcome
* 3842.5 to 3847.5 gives 6.96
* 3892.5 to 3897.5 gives 8.52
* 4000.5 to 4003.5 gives 11.2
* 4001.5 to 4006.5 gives 11.1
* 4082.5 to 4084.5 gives 12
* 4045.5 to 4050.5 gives 11.1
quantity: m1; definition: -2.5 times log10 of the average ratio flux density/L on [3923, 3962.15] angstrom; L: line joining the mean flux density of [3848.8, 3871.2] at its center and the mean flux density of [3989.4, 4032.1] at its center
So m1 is 0.34 mag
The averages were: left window 7.18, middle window 6.91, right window 11.3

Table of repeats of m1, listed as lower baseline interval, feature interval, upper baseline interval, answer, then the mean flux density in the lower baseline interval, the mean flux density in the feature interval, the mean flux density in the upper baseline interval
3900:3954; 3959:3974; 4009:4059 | 0.49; 7.43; 5.69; 11.5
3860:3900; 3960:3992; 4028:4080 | 0.24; 7.38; 7.73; 11.4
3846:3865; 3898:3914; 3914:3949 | -0.24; 7.17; 8.62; 6.78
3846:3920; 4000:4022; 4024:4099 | -0.09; 7.67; 11.4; 11.5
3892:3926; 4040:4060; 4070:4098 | -0.03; 8.47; 11.4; 11.8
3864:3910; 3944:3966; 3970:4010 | 0.15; 7.62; 7.82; 9.73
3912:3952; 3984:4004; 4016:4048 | -0.10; 7.04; 10.8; 11.5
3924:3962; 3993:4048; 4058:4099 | -0.19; 6.89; 11.4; 11.6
